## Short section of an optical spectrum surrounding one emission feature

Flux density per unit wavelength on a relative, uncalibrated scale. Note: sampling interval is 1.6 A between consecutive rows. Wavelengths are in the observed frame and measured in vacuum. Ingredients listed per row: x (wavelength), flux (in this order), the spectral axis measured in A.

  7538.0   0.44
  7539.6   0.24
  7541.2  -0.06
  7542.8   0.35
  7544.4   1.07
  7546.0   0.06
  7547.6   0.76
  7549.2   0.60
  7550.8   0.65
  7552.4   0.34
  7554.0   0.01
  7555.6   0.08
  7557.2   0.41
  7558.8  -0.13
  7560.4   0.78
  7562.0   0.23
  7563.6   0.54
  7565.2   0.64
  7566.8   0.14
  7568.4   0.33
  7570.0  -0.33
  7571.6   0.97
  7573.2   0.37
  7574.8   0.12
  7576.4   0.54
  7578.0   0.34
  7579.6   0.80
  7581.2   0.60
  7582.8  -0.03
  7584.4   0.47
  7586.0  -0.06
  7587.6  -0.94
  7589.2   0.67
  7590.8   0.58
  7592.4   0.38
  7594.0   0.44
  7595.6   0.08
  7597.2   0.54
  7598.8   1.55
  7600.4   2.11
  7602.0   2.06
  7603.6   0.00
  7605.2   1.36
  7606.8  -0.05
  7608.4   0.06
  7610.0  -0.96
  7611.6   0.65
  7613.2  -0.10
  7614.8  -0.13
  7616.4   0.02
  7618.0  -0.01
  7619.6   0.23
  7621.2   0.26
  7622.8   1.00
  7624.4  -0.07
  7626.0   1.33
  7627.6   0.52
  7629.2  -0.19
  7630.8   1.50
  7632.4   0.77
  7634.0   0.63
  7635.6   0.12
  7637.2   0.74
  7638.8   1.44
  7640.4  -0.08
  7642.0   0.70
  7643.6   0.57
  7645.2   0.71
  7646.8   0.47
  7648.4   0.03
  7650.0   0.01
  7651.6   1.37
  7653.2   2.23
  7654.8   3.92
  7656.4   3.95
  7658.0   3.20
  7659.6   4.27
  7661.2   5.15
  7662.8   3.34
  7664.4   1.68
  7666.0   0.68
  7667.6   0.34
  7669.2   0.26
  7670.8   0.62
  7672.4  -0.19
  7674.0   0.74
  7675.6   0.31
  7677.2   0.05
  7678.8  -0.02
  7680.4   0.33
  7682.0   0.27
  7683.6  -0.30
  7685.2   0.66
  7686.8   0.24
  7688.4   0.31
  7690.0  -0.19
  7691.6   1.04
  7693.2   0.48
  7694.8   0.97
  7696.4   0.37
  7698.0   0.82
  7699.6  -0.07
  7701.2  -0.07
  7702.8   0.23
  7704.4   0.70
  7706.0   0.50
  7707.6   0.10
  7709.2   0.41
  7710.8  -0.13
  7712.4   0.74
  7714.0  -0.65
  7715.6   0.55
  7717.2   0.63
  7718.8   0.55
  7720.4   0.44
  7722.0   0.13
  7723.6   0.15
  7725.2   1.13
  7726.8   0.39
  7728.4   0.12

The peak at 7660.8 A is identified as [O II]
